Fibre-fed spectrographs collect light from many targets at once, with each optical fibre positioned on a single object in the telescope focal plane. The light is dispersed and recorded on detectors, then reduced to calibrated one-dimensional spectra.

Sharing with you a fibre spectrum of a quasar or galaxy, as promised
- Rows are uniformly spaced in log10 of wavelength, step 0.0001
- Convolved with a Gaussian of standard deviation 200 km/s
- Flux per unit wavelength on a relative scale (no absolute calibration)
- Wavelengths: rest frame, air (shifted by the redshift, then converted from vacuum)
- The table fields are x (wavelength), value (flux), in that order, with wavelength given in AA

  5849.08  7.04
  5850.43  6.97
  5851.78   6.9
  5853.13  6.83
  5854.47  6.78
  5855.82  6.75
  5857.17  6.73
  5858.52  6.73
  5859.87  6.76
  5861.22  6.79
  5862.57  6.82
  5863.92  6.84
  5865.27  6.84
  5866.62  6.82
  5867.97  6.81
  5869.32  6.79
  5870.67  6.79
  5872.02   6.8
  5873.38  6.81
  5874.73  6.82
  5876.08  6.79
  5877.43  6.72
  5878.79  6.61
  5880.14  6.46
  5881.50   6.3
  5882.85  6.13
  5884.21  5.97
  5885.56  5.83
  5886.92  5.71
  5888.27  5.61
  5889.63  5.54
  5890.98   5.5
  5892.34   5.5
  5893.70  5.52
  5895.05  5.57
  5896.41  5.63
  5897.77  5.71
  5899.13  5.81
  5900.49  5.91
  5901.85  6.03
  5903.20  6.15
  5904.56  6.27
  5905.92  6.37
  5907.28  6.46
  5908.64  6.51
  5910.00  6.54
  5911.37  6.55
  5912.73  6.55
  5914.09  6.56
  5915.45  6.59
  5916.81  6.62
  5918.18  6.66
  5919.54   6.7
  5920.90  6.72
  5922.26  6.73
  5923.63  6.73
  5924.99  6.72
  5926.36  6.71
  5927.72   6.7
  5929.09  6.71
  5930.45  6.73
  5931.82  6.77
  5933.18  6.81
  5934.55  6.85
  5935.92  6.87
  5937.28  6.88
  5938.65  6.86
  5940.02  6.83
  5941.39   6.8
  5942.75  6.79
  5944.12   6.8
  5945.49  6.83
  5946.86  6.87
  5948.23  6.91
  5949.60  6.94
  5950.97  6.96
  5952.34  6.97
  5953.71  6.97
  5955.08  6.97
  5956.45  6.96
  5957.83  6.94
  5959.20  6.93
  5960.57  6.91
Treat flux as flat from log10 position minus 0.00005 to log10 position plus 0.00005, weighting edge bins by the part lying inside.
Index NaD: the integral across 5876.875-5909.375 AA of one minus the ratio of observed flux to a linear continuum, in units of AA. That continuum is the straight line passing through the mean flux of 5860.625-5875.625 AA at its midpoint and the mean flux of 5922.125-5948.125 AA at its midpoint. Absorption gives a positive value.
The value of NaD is 3.9 AA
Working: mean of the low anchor 6.81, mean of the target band 5.99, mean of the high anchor 6.79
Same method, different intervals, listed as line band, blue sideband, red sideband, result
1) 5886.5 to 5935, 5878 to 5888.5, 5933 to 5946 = 1.2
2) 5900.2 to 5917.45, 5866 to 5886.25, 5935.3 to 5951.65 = 0.8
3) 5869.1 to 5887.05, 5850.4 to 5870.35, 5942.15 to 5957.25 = 0.9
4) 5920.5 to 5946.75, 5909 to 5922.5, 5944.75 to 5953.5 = 0.0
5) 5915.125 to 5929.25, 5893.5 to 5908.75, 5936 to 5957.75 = -0.6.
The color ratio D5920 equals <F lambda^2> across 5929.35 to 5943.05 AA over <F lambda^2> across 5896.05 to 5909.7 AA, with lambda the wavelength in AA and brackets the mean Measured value 1.13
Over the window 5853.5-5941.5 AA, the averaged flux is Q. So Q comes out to 6.47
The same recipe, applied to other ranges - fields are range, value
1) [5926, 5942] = 6.79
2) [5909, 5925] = 6.63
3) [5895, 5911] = 6.11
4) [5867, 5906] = 6.16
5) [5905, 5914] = 6.49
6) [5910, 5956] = 6.78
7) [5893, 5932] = 6.38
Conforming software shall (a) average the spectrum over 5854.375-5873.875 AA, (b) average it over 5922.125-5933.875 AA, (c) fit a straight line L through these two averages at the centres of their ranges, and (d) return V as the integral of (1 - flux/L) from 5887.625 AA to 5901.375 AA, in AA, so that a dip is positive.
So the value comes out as 2.3 AA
